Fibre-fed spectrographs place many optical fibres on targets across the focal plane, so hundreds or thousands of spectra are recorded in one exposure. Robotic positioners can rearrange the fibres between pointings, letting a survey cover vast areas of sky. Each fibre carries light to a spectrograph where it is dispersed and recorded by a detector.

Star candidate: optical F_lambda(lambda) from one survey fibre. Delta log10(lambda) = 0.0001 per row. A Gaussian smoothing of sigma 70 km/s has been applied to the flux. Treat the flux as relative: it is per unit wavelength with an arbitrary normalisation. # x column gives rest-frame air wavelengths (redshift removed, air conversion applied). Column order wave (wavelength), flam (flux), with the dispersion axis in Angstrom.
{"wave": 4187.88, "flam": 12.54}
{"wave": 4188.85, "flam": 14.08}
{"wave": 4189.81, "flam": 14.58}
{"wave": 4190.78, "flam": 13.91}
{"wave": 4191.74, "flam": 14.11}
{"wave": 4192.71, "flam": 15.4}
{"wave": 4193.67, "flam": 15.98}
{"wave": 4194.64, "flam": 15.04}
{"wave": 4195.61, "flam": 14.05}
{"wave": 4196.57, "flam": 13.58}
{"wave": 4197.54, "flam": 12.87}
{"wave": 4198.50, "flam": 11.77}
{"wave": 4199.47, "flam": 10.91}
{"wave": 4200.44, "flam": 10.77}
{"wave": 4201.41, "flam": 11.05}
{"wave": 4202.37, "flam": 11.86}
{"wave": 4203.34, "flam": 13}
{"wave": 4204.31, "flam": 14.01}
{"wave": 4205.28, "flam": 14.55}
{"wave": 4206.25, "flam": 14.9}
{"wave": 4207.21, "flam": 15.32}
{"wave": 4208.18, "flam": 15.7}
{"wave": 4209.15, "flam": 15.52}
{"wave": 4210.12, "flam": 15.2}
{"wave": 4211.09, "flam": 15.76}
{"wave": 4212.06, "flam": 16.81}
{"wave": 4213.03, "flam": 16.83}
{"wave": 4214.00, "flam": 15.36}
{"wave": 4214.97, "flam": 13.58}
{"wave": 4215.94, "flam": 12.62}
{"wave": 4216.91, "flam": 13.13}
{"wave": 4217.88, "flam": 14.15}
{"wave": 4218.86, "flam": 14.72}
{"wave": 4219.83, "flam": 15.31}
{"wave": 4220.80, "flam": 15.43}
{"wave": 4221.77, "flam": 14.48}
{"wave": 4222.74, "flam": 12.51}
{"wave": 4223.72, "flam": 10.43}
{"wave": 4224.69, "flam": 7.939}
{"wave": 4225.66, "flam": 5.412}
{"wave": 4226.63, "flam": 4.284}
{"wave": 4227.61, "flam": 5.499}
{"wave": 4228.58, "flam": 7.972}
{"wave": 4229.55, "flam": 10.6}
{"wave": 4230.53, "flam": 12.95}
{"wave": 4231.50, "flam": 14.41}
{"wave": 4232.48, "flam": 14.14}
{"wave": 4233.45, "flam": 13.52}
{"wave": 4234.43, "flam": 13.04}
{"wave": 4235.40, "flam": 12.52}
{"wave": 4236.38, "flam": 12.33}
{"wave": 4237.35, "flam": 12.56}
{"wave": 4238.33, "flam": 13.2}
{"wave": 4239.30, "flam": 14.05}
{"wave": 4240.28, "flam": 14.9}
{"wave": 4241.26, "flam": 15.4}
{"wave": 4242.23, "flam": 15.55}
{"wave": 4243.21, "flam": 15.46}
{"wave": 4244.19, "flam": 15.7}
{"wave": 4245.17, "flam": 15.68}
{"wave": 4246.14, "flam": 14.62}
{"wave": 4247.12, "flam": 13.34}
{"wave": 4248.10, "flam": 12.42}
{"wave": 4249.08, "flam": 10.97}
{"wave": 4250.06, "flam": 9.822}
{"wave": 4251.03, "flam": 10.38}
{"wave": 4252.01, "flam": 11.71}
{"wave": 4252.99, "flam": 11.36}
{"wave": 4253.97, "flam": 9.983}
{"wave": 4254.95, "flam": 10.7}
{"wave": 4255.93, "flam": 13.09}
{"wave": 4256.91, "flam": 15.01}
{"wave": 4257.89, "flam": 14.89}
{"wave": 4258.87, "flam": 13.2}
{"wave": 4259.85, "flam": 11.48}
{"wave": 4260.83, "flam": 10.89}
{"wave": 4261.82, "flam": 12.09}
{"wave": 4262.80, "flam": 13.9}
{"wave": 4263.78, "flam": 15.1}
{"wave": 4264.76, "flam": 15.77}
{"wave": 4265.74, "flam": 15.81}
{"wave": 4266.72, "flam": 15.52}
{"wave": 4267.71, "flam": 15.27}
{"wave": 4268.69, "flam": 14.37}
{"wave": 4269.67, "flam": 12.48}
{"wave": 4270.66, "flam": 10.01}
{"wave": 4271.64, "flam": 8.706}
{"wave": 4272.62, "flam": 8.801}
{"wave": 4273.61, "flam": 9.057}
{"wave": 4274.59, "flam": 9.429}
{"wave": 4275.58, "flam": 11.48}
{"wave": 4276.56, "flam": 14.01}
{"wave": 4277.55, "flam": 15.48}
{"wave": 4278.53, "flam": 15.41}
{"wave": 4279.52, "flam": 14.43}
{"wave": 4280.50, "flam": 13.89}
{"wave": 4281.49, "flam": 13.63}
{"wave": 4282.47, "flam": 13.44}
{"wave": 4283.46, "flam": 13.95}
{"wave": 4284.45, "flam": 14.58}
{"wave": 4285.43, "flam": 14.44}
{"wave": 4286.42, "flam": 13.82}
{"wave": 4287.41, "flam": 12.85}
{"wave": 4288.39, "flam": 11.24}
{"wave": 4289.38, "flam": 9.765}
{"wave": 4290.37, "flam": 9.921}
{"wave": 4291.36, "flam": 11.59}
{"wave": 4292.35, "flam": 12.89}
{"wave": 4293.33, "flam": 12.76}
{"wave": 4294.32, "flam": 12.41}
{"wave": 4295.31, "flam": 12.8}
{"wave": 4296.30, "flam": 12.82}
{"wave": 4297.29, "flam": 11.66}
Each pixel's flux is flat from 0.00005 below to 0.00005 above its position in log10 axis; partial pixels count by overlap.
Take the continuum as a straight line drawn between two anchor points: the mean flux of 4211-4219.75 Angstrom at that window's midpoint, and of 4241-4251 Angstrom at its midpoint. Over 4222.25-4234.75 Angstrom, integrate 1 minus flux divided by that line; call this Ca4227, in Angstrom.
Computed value 3.6 Angstrom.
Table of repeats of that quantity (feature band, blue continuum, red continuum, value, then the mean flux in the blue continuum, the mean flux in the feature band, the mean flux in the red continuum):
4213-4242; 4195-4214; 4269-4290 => 2.35 Angstrom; 14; 12.4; 12.4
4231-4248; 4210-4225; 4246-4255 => -2.51 Angstrom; 14.1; 14.1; 11.4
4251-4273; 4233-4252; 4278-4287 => 1.72 Angstrom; 13.4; 12.7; 14.2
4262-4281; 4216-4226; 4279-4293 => -0.43 Angstrom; 12.5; 13.1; 12.9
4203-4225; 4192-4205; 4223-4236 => -4.84 Angstrom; 13.1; 14.3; 10.3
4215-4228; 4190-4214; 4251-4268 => 2.34 Angstrom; 14.2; 11.3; 13.2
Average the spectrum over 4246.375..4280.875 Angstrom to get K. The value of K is 12.6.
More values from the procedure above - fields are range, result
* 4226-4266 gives 12.6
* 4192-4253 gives 13.1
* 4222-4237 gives 10.6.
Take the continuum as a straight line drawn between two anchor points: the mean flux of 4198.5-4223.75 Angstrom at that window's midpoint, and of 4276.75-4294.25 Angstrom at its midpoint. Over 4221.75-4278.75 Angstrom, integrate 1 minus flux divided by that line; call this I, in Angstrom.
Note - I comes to 5.0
